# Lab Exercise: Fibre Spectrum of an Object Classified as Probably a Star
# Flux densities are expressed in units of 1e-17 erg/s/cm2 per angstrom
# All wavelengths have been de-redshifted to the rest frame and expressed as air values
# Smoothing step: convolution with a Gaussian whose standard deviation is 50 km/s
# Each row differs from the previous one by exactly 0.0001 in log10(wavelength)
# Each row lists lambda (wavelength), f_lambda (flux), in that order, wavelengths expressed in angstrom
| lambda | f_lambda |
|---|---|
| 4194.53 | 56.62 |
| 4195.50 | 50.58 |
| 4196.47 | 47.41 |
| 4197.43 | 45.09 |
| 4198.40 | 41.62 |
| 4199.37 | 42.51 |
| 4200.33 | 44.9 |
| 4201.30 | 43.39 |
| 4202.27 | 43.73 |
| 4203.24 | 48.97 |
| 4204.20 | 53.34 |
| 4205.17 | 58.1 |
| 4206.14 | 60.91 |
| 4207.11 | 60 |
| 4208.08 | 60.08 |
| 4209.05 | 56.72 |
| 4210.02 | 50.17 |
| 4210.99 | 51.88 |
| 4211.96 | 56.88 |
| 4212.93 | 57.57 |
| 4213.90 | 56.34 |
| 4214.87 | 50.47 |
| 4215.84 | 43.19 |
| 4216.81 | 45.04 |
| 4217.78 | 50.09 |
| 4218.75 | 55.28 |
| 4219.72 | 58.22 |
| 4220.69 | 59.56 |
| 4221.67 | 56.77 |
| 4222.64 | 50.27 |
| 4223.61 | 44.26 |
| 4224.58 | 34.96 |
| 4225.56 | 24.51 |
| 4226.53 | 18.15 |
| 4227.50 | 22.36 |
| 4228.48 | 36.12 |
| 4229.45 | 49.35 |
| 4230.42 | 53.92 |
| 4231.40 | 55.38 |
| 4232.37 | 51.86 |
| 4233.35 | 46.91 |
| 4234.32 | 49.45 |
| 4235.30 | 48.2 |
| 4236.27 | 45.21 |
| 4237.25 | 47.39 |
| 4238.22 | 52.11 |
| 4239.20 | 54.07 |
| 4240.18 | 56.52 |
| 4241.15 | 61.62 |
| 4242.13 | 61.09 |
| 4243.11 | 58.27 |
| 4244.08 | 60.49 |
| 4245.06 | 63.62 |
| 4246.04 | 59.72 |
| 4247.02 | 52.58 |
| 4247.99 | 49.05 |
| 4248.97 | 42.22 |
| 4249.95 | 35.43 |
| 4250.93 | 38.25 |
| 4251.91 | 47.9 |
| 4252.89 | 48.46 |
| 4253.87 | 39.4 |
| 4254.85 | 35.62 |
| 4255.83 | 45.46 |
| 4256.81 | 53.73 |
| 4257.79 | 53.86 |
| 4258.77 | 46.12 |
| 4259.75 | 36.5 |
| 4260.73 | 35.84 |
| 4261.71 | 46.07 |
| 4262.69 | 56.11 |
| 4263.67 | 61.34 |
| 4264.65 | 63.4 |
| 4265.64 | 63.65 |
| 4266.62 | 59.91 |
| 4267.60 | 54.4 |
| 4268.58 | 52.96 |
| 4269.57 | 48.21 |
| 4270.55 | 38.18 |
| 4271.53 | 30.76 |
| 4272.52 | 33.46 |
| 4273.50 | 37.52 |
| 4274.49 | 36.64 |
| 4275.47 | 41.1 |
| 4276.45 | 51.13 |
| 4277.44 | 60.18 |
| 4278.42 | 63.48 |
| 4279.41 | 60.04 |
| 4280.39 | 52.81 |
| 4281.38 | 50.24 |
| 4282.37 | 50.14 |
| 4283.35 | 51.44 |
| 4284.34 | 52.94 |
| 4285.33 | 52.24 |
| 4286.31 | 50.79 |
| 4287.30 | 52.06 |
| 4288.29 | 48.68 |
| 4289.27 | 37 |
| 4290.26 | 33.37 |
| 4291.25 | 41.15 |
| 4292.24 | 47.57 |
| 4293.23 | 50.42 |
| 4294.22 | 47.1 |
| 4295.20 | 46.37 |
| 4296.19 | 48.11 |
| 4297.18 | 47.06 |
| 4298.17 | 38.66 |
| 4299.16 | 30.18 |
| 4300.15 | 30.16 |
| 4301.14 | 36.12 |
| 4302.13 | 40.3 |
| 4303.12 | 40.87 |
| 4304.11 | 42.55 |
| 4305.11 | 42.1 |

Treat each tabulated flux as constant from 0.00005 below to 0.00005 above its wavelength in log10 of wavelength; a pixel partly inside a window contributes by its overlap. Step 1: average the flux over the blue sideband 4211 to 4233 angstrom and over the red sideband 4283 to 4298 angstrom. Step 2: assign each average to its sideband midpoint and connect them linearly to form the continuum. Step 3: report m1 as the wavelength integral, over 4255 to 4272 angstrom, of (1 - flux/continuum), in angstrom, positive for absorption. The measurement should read -1.0 angstrom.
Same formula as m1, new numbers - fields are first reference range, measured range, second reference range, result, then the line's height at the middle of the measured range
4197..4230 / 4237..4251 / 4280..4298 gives -1.6 angstrom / 47.8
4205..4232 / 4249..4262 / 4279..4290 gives 1.7 angstrom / 49.8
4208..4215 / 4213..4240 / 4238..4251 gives 3.7 angstrom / 54.4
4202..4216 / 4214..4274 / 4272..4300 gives 3.1 angstrom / 50.8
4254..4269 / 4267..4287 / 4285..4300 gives -0.5 angstrom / 47.5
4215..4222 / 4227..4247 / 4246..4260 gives -1.4 angstrom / 48.6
